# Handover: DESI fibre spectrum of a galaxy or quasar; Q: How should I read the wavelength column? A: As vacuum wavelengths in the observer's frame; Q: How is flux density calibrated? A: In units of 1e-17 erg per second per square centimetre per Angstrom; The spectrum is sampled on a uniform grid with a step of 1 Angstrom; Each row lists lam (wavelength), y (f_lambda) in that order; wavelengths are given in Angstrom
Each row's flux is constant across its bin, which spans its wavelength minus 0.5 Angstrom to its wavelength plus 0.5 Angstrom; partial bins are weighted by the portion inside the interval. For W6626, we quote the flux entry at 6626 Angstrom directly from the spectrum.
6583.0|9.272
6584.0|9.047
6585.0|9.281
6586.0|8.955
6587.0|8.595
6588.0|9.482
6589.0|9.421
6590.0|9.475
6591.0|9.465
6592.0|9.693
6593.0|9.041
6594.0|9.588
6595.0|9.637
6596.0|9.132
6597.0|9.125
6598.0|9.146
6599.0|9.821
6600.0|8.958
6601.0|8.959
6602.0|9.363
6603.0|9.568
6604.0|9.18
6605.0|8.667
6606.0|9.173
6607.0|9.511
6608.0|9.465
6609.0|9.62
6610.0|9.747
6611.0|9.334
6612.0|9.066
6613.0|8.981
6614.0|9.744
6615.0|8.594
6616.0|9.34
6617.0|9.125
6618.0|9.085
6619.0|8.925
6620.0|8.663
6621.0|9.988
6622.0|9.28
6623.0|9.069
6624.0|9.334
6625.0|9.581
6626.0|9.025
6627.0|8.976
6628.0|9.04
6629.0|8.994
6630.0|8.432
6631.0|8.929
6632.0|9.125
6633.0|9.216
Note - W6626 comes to 9.025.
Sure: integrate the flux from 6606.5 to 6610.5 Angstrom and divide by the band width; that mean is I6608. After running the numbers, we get 9.59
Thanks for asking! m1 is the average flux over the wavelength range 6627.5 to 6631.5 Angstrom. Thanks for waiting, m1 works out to 8.85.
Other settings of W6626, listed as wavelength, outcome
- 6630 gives 8.432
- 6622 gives 9.28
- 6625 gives 9.581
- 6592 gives 9.693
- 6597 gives 9.125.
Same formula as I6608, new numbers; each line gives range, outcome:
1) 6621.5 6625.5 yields 9.32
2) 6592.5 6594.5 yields 9.31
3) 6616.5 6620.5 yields 8.95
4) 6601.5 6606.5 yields 9.19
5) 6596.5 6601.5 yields 9.2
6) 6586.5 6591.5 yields 9.29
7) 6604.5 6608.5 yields 9.2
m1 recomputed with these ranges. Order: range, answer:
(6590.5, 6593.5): 9.4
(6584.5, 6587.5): 8.94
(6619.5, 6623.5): 9.25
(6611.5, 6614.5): 9.26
